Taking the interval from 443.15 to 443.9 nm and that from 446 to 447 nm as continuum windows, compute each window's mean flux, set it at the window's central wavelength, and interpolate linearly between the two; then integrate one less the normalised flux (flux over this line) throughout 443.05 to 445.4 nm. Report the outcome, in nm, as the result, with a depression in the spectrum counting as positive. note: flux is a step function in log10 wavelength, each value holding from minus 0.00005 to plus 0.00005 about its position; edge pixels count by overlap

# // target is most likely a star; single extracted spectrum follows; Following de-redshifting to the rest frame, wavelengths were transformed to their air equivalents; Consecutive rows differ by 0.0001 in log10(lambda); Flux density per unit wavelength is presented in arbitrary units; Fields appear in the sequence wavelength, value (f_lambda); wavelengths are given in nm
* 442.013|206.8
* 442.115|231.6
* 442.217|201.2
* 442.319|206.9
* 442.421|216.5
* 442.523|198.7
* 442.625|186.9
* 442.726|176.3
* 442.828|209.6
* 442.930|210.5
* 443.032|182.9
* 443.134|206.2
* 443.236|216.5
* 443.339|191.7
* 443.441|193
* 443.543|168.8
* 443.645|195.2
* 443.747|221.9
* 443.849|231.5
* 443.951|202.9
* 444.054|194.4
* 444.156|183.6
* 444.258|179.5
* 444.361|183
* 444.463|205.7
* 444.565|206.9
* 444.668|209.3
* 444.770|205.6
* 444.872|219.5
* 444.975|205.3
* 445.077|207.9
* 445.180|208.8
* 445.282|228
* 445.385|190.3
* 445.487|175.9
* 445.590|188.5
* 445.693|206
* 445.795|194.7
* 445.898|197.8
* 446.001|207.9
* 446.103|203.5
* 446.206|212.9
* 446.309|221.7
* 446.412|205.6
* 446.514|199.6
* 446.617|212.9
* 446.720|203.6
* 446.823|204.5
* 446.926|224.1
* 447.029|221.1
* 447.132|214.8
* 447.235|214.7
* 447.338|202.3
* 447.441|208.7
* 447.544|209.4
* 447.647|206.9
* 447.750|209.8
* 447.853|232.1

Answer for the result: 0.03 nm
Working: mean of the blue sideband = 203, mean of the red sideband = 210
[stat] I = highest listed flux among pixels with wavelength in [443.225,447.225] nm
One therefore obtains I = 231.5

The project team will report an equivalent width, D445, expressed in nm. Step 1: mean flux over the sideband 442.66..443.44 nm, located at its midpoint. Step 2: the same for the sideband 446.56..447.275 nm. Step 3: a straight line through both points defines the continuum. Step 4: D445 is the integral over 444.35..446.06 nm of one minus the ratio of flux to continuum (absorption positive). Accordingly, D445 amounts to 0.03 nm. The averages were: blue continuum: 198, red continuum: 213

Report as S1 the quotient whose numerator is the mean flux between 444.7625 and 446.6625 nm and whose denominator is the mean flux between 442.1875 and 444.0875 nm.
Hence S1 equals 1.0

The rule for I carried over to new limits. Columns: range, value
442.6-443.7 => 216.5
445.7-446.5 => 221.7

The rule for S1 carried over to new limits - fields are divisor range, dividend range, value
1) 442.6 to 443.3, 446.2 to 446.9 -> 1.05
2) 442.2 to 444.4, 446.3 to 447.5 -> 1.06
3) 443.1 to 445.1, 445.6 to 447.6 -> 1.03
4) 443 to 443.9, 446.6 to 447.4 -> 1.05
